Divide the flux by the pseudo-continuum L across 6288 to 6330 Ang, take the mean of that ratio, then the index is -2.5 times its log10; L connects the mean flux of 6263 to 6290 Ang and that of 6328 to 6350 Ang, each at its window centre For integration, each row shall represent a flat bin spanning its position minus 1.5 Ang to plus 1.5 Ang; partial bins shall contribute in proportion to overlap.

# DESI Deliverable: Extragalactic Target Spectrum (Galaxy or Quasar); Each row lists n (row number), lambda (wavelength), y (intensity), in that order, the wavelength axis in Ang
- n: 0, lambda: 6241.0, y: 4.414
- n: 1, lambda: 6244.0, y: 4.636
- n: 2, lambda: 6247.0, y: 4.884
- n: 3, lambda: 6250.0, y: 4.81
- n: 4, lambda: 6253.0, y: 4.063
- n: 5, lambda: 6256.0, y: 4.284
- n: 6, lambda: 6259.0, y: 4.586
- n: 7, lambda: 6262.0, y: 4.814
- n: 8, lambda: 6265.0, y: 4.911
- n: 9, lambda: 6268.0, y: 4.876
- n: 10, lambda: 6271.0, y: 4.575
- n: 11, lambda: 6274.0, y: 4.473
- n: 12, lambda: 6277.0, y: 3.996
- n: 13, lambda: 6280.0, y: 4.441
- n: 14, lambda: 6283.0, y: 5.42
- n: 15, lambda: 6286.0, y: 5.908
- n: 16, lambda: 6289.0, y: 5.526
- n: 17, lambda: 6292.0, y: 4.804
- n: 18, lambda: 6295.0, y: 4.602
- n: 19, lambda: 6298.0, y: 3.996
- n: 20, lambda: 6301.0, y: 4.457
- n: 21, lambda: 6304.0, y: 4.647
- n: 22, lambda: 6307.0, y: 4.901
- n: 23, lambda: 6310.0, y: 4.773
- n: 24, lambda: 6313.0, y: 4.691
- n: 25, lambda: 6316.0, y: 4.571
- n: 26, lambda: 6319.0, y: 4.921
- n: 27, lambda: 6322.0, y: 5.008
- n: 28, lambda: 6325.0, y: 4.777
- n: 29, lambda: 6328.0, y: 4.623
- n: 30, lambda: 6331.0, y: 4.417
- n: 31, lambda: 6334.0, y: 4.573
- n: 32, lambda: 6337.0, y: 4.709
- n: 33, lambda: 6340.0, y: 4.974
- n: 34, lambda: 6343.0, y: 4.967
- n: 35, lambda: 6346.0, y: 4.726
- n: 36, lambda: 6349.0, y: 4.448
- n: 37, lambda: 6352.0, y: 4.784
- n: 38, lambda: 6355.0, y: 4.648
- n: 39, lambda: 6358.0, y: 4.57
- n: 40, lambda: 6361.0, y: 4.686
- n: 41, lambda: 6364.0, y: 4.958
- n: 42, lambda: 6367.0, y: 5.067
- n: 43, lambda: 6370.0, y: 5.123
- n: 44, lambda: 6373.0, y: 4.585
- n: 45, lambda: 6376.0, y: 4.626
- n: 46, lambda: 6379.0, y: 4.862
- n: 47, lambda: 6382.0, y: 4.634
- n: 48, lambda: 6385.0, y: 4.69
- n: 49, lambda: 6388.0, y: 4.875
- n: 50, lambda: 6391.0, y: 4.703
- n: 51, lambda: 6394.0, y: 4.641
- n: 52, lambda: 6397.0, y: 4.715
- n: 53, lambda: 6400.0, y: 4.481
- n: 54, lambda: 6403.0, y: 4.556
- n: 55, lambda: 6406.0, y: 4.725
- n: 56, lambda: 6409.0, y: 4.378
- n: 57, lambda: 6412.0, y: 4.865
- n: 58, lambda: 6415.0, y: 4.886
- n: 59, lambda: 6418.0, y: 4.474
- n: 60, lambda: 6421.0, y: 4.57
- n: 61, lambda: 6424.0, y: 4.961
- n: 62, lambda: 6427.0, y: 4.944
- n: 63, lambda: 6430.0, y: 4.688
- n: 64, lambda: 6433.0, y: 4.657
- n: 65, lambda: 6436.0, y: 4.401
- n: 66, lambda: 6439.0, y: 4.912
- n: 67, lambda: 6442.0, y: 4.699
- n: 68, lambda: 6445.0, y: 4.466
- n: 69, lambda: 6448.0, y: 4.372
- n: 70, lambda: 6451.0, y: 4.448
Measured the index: 0.01 mag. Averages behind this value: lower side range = 4.89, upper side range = 4.69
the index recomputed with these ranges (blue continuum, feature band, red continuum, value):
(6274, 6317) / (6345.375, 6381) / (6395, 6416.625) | -0.01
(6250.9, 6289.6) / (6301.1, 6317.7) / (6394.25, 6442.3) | 0.01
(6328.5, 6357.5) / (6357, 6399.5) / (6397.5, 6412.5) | -0.03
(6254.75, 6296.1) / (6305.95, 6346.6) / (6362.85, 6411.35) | 0.00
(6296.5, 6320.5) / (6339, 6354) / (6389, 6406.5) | -0.03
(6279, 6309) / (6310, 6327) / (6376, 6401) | 0.01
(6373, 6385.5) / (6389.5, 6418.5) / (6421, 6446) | 0.01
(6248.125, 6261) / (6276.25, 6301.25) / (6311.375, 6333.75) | -0.06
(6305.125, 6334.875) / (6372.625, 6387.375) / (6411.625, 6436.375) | 0.01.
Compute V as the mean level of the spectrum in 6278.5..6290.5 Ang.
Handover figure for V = 5.32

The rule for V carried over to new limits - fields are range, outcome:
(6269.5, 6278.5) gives 4.35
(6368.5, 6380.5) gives 4.8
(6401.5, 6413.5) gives 4.63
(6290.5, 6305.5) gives 4.5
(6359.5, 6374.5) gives 4.88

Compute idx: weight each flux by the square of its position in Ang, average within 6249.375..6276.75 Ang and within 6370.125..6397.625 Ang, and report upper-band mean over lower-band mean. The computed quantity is 1.08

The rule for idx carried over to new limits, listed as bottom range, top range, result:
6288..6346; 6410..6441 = 1.04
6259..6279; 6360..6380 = 1.09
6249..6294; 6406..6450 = 1.03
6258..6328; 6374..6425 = 1.02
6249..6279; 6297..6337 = 1.04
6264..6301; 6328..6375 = 1.01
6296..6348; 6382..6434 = 1.03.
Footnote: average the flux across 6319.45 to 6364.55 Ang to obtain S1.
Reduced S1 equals 4.72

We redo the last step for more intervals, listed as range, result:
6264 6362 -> 4.74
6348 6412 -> 4.71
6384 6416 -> 4.68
